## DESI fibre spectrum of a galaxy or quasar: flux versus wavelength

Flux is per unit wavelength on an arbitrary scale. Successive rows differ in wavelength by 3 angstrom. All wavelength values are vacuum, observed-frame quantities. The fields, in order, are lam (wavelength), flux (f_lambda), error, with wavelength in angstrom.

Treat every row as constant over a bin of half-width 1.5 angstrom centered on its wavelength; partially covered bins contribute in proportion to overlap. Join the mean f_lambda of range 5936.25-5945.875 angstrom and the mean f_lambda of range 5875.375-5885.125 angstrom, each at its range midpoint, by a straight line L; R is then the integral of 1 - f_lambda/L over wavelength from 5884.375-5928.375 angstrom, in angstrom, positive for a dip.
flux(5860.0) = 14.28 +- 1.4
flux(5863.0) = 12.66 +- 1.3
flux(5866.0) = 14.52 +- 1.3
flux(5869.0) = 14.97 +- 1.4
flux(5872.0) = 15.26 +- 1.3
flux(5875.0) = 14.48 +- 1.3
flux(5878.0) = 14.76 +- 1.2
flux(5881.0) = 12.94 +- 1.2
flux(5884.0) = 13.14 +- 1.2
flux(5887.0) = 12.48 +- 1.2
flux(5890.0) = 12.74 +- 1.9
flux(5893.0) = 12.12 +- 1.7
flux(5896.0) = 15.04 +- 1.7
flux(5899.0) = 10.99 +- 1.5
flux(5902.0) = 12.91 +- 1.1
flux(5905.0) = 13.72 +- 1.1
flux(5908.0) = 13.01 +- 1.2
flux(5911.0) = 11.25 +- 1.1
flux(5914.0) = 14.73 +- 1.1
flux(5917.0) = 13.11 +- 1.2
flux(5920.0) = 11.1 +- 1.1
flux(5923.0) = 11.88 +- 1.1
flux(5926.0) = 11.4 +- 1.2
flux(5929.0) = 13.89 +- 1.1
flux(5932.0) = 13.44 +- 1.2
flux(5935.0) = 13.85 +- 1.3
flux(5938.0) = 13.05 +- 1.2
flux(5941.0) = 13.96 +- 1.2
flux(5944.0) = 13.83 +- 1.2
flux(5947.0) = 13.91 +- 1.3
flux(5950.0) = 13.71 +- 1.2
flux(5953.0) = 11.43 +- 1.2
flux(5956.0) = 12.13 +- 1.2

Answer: 3.4 angstrom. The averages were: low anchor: 13.7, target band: 12.6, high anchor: 13.6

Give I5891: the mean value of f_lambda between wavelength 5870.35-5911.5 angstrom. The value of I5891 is 13.3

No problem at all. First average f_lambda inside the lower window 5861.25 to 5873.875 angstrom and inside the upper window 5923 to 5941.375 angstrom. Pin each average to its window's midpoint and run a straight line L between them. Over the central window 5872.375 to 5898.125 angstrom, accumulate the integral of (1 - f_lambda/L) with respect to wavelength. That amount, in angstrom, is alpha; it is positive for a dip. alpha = 1.0 angstrom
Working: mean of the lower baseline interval 14.4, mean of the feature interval 13.5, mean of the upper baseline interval 13.1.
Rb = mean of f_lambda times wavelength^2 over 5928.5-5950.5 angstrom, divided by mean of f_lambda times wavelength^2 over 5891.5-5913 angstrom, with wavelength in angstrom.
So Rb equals 1.09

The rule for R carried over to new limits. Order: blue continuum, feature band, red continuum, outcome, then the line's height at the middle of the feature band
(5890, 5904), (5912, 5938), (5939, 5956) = 0.30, 13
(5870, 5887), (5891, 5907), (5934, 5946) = 1.08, 13.9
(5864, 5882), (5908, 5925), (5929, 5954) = 1.72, 13.8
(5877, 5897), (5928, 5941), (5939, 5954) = -0.20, 13.4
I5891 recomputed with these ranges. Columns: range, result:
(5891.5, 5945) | 13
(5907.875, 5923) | 12.5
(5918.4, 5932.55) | 12.3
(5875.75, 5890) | 13.3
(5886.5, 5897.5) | 13.2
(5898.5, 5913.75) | 12.7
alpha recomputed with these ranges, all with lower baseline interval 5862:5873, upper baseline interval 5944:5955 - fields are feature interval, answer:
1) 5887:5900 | 1.1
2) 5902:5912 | 0.7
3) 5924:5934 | 0.4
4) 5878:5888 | 0.7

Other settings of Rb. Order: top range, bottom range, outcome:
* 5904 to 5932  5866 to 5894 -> 0.94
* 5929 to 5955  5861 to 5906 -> 1.01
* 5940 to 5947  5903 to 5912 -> 1.10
